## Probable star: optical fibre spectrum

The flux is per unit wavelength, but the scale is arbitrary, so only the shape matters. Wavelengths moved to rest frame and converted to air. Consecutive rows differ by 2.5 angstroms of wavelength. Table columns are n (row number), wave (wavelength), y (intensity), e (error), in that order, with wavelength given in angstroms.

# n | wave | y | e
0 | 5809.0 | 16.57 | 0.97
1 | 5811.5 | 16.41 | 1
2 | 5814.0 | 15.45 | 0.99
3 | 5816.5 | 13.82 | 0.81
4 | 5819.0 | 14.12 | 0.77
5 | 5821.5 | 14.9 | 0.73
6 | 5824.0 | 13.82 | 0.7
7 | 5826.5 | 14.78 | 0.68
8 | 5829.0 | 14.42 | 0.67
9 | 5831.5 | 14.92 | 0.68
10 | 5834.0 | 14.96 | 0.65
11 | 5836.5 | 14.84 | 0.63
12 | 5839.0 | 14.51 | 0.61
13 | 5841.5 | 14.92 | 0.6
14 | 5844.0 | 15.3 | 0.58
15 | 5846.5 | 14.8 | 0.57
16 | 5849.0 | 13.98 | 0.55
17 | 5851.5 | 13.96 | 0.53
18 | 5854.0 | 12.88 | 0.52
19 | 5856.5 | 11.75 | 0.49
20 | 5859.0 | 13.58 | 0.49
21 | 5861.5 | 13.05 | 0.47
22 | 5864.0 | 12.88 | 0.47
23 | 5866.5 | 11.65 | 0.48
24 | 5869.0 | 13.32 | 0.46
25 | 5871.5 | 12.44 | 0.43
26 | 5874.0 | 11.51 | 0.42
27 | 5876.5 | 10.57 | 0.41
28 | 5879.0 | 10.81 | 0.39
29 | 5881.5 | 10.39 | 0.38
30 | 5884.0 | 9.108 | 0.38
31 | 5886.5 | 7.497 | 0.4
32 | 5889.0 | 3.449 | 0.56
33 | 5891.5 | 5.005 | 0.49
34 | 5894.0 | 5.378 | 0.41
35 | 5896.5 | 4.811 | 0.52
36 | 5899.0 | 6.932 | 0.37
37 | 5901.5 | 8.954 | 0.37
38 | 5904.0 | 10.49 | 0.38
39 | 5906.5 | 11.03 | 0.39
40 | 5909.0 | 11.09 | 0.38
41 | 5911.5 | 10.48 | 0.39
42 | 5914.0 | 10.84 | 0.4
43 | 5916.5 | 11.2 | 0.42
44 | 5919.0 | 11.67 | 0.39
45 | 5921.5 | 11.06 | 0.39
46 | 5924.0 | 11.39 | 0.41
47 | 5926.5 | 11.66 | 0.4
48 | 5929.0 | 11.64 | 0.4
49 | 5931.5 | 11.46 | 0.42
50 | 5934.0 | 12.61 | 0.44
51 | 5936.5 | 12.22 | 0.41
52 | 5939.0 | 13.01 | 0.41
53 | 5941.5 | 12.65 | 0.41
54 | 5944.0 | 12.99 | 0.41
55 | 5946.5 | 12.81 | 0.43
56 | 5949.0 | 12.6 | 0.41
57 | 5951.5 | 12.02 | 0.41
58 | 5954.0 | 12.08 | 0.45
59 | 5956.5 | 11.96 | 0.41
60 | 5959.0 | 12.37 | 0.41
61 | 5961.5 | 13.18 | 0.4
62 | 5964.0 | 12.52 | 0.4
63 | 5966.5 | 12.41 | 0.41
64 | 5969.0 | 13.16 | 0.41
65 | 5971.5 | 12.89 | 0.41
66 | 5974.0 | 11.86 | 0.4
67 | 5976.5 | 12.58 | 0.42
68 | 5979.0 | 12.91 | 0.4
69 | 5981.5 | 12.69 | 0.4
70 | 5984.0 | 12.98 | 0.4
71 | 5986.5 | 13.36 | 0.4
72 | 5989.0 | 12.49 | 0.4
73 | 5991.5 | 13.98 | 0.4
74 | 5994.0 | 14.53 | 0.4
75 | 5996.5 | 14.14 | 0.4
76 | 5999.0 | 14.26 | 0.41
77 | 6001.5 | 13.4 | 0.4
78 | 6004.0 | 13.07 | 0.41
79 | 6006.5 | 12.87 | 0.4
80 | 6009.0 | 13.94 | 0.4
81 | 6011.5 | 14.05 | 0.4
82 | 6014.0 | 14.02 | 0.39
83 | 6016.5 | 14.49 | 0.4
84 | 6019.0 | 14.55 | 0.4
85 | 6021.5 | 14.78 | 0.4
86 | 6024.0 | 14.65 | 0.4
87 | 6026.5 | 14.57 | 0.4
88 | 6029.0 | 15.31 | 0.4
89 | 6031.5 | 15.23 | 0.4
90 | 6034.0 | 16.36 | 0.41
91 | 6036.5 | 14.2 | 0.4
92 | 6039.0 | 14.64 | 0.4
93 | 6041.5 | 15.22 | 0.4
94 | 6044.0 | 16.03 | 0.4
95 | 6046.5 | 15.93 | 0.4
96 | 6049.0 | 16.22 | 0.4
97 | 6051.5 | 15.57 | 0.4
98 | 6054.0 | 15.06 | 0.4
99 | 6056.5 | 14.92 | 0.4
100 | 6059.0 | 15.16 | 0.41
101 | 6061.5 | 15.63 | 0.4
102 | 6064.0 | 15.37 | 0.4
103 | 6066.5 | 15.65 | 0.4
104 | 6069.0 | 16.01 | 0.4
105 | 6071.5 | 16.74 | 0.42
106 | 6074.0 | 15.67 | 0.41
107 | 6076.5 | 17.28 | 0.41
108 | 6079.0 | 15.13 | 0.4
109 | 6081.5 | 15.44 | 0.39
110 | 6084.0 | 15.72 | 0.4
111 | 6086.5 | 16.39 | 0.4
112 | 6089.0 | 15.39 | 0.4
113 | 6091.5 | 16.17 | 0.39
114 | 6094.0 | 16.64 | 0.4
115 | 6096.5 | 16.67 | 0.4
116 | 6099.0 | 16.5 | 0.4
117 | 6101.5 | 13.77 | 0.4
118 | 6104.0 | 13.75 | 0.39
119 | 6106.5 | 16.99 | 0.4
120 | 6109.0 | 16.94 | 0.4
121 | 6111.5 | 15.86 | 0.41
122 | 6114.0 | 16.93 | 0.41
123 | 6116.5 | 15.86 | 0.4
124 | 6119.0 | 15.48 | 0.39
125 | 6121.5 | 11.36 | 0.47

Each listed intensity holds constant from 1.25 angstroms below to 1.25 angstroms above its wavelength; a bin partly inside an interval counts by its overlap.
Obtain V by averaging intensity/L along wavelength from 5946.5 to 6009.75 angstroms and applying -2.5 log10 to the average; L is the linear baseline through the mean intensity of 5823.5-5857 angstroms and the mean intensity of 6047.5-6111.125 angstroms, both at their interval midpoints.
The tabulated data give 0.17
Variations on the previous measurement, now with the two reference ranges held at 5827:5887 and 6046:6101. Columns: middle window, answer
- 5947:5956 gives 0.16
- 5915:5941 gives 0.18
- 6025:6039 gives 0.01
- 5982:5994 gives 0.11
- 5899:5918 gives 0.30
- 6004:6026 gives 0.07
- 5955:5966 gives 0.15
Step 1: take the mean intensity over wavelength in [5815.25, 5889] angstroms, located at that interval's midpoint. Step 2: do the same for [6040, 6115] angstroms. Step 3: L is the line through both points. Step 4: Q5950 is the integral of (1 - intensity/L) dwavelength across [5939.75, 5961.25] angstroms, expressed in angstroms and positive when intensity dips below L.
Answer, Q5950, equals 2.6 angstroms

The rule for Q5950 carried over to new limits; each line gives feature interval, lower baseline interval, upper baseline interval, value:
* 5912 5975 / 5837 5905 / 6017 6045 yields 3.1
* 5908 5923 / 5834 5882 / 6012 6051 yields 2.9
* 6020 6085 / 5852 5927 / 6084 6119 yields -3.7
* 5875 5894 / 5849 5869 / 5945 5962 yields 7.1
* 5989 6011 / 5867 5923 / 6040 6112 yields -1.0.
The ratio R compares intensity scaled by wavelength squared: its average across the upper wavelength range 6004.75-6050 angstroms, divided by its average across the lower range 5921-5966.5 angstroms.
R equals 1.2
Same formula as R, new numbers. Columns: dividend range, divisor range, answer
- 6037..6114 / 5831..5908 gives 1.50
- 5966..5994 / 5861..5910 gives 1.41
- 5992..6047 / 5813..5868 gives 1.10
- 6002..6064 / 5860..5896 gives 1.61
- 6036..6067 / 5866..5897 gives 1.82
